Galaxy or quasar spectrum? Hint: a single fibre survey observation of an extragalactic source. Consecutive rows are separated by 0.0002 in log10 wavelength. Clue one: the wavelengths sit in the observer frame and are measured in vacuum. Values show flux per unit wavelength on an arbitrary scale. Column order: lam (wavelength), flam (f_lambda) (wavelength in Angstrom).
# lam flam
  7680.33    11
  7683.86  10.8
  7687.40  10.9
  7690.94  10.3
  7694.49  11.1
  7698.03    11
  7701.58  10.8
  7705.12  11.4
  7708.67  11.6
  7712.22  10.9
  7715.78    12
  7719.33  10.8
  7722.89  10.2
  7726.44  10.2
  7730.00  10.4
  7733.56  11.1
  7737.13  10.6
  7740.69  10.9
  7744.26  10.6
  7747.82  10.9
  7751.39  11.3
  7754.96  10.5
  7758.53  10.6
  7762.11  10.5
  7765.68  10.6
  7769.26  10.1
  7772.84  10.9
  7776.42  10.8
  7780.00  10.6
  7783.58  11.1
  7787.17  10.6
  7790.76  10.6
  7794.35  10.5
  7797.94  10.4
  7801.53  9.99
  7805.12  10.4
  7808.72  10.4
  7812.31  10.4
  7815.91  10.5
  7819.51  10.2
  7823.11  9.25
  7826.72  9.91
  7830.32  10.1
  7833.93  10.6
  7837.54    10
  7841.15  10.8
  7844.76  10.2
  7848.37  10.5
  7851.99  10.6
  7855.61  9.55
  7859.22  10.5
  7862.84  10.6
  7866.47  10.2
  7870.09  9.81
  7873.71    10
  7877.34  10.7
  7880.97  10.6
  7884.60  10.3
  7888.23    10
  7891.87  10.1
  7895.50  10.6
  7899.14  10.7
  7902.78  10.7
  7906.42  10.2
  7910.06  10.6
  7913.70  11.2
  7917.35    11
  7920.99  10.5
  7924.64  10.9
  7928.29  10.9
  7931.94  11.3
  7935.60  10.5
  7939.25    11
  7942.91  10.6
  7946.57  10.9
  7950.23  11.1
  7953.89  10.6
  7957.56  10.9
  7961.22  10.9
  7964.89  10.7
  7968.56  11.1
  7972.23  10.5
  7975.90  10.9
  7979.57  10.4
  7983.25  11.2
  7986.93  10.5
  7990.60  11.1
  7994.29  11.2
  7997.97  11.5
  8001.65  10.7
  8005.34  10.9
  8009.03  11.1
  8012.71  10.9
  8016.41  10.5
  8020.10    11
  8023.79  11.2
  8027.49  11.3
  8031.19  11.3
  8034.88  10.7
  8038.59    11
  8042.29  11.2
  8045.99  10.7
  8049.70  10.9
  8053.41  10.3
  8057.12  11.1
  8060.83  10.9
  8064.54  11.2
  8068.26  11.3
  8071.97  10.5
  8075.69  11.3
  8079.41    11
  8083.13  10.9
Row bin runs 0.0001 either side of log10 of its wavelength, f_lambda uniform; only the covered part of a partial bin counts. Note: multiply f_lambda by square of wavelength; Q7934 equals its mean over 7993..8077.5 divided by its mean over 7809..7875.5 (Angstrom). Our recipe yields 1.13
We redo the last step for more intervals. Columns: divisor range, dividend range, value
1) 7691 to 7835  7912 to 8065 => 1.09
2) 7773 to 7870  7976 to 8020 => 1.10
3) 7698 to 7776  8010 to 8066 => 1.09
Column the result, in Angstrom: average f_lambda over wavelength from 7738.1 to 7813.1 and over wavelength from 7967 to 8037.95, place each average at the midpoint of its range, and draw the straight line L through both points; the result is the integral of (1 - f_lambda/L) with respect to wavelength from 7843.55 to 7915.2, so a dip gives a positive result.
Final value 2.5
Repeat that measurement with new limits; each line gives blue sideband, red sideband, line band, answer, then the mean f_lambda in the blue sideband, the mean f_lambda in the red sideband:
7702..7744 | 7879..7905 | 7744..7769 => 0.3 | 10.9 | 10.4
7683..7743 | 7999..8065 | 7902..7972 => 0.7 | 10.9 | 10.9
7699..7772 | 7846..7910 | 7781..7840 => 1.3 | 10.8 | 10.3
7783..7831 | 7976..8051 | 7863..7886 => 0.5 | 10.3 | 11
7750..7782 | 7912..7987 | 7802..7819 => 0.5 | 10.7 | 10.8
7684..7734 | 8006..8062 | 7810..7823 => 0.8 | 10.9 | 10.9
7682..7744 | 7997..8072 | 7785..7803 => 0.8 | 10.9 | 11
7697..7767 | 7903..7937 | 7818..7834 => 1.3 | 10.8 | 10.8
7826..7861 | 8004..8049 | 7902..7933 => -0.7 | 10.3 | 11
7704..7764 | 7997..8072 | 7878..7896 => 1.0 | 10.8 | 11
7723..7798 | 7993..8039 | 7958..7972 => 0.1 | 10.7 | 11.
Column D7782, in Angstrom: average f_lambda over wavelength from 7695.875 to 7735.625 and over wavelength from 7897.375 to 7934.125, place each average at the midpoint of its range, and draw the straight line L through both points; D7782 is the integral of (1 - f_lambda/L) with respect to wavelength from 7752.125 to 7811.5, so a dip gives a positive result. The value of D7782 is 1.9 Angstrom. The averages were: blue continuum 10.9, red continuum 10.8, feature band 10.5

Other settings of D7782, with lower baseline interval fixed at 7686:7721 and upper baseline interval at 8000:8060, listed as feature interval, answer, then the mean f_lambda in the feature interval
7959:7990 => 0.46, 10.8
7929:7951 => 0.16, 10.9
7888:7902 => 0.73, 10.4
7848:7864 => 0.99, 10.3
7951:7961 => 0.14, 10.8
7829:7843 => 0.81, 10.4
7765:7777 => 0.51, 10.6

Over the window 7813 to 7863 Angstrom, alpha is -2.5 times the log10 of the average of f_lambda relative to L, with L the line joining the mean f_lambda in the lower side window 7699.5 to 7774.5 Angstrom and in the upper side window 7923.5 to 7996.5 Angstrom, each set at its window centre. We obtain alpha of 0.06 mag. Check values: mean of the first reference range 10.8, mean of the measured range 10.2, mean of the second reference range 10.9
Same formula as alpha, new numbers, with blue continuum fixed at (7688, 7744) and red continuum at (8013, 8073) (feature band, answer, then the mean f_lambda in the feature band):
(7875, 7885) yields 0.04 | 10.5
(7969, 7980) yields 0.02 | 10.7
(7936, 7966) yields 0.01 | 10.8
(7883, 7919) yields 0.04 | 10.5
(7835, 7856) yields 0.06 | 10.3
